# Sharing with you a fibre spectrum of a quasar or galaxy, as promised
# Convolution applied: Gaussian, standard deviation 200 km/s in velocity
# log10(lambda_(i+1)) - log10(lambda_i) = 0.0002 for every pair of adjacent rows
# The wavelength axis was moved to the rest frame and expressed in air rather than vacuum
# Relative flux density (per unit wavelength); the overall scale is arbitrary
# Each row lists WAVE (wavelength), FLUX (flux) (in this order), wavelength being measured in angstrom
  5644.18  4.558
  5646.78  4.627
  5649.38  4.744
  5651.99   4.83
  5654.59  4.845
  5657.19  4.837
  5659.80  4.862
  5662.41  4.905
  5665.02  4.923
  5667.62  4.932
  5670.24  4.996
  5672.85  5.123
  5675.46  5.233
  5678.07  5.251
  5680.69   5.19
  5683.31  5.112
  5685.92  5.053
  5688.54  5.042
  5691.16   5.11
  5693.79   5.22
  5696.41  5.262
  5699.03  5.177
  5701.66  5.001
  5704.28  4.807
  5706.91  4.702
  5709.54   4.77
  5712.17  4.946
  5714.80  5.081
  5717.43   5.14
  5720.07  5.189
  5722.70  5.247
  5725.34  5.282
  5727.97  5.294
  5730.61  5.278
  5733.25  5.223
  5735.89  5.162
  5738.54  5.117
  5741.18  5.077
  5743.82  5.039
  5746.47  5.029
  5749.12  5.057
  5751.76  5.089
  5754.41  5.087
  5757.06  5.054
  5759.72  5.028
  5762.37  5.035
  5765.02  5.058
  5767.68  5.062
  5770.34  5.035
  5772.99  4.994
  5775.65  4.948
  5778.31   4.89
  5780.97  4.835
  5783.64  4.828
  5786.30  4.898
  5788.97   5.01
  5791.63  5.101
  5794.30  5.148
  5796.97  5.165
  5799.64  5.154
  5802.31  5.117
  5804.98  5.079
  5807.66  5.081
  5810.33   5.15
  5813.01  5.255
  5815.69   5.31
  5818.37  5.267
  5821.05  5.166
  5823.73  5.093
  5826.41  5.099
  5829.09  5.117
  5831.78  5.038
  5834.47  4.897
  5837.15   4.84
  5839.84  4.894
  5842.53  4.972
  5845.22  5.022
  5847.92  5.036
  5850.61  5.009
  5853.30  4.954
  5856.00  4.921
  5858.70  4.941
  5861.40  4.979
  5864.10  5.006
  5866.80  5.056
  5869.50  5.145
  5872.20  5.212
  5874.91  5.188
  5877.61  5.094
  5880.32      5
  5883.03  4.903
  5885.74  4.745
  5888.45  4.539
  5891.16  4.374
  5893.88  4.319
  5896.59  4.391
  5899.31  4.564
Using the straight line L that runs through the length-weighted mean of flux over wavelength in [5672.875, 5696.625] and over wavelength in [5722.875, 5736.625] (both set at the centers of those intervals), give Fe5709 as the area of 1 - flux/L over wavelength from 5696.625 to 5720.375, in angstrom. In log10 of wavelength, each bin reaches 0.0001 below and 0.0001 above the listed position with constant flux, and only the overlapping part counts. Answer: 1.0 angstrom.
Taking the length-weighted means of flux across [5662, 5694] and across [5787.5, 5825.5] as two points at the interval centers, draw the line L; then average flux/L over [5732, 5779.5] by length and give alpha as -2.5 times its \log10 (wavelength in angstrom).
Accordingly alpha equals 0.01 mag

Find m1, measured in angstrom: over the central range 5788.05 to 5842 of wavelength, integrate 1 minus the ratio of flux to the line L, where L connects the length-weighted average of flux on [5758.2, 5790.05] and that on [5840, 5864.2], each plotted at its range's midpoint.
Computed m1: -1.37 angstrom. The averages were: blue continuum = 4.97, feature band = 5.1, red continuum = 4.98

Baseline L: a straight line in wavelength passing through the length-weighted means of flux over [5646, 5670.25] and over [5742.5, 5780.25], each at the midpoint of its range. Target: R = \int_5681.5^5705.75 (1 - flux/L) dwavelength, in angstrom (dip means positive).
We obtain -0.9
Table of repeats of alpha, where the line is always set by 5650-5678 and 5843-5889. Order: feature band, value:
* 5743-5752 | -0.02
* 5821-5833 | -0.02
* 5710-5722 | -0.02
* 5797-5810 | -0.03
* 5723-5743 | -0.05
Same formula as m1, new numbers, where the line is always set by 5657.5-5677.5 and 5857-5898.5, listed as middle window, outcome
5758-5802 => -0.83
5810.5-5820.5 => -0.73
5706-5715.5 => 0.19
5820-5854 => -0.89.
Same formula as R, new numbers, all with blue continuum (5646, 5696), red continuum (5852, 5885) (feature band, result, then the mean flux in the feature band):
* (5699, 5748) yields -0.71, 5.08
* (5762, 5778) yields 0.00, 5.01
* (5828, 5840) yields 0.15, 4.96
